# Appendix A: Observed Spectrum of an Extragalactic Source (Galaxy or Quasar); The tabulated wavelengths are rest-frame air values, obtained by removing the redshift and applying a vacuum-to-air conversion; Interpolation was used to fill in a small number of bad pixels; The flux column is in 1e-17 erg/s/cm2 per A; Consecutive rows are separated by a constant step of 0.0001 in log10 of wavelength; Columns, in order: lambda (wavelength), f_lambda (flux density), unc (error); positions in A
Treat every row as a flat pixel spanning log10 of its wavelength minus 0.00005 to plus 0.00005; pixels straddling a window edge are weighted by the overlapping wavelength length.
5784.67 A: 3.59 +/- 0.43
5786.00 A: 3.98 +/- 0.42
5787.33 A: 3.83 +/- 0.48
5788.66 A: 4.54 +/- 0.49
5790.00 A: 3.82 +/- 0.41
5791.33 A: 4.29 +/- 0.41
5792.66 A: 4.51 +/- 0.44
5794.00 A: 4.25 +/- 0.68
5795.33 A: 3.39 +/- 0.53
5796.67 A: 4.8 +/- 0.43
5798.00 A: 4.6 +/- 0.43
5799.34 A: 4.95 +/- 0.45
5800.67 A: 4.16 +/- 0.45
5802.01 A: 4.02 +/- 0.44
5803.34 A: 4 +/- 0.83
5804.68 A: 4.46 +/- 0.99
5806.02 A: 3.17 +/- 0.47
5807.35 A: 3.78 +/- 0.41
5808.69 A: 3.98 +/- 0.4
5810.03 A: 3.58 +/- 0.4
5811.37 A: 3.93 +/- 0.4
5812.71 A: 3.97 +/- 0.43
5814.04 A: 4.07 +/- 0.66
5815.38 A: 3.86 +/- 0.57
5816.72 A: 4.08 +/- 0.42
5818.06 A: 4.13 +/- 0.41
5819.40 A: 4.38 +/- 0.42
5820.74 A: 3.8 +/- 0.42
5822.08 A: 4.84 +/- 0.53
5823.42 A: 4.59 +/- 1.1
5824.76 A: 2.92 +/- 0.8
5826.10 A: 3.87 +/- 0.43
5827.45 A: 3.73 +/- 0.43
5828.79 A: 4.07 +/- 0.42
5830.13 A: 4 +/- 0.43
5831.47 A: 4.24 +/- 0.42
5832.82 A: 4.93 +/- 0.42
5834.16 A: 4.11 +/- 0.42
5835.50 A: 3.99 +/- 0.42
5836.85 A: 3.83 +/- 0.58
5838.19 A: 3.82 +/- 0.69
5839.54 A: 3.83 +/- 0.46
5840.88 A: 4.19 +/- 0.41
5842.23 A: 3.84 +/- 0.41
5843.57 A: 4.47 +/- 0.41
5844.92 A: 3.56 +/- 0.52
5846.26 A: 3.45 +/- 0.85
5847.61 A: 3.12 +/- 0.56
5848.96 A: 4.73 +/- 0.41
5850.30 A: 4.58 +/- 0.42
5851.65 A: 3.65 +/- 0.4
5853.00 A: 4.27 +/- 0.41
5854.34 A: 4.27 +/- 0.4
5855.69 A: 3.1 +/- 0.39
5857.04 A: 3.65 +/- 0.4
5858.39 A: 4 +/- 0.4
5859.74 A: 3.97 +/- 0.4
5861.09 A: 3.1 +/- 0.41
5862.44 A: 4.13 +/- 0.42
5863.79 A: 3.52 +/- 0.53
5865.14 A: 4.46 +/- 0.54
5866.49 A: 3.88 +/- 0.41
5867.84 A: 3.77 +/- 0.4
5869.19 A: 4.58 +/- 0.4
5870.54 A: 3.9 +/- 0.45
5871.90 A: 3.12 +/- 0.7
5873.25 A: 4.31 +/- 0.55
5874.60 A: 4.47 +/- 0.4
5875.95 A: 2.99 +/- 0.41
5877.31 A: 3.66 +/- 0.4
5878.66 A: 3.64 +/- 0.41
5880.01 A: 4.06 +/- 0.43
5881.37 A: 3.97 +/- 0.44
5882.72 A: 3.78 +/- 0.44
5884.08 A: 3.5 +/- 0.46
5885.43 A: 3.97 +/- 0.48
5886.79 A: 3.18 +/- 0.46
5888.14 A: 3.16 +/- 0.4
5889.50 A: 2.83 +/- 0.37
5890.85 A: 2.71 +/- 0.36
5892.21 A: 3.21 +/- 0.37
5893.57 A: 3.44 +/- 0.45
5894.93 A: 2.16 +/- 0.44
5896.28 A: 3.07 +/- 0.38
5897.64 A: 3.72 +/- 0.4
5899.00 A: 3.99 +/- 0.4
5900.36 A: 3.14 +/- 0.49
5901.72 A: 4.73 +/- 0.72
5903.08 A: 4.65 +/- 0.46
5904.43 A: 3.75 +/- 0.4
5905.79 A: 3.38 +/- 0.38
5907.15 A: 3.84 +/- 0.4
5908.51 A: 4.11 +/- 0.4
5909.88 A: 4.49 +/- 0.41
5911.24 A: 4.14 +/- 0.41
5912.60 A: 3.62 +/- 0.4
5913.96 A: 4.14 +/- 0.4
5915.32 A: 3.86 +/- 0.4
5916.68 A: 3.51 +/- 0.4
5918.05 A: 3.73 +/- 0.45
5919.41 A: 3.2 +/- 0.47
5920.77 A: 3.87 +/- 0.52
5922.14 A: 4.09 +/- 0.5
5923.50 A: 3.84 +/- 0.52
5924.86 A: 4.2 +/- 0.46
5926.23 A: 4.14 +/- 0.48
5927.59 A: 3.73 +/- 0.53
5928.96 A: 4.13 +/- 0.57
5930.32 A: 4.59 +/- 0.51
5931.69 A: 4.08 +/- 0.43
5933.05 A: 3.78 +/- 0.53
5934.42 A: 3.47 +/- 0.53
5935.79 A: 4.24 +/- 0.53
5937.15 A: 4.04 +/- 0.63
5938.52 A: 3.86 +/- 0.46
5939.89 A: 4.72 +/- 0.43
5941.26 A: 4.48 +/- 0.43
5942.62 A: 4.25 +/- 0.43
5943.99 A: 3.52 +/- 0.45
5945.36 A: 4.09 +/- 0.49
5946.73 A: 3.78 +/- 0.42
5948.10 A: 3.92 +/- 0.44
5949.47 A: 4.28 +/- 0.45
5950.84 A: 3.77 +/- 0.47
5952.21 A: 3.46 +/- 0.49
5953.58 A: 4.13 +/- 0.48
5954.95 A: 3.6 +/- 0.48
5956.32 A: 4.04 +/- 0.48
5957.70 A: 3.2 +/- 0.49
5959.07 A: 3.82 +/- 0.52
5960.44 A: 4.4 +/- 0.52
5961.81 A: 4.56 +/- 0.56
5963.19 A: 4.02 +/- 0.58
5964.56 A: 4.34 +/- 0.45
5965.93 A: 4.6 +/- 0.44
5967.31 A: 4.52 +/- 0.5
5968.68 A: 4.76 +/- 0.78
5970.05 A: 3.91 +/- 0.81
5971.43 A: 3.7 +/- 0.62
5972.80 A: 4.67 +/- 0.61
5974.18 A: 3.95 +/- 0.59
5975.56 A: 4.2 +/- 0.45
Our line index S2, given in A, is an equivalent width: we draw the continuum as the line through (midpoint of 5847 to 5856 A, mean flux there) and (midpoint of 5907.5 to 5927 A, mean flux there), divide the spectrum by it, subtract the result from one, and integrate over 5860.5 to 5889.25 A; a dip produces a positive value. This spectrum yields 1.6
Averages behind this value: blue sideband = 4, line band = 3.76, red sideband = 3.92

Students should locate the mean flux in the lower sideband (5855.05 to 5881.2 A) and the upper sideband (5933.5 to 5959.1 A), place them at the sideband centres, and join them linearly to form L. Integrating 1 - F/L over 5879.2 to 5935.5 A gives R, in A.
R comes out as 1.98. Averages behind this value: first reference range 3.81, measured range 3.73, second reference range 3.93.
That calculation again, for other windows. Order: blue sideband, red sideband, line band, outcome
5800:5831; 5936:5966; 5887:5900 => 2.8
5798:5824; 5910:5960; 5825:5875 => 1.3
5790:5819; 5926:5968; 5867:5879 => 0.7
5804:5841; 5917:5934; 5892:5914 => 1.1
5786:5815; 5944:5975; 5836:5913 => 5.9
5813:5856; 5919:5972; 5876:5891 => 1.9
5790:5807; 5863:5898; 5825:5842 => -0.4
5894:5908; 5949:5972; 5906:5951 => -1.7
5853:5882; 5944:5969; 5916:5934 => 0.3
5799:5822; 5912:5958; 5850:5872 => 0.6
